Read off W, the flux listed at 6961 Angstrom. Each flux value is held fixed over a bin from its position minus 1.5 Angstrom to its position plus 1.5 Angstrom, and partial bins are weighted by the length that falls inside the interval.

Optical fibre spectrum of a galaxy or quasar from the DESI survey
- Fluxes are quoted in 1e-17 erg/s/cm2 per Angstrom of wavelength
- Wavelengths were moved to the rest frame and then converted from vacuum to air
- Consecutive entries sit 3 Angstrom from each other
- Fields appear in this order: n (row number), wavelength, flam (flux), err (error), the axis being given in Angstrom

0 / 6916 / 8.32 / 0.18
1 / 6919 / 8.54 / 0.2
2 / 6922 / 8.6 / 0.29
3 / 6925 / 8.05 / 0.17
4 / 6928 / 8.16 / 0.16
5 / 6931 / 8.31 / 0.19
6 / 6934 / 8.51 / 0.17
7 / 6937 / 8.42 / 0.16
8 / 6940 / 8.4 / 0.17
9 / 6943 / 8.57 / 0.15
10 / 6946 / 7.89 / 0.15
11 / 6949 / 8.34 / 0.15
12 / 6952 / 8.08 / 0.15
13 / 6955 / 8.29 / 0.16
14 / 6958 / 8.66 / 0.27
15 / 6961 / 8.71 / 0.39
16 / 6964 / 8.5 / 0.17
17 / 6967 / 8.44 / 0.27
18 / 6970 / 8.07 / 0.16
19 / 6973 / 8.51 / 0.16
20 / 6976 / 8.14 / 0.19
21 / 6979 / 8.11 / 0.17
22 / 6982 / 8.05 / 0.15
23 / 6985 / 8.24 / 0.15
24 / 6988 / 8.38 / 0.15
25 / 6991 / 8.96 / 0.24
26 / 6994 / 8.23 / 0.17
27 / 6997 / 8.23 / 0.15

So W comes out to 8.71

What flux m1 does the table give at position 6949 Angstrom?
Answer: 8.34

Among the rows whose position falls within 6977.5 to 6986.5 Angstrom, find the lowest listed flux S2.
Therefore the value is 8.05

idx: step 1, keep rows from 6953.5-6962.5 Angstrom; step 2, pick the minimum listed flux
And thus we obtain 8.29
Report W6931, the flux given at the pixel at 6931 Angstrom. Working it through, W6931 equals 8.31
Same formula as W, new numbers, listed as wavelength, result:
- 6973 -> 8.51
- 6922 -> 8.6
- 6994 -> 8.23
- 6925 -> 8.05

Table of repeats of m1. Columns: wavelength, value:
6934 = 8.51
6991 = 8.96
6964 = 8.5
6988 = 8.38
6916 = 8.32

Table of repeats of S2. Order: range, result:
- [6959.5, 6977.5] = 8.07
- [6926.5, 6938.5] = 8.16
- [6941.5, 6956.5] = 7.89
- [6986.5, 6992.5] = 8.38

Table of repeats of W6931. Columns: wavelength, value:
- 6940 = 8.4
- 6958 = 8.66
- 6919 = 8.54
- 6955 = 8.29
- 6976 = 8.14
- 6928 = 8.16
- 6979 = 8.11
